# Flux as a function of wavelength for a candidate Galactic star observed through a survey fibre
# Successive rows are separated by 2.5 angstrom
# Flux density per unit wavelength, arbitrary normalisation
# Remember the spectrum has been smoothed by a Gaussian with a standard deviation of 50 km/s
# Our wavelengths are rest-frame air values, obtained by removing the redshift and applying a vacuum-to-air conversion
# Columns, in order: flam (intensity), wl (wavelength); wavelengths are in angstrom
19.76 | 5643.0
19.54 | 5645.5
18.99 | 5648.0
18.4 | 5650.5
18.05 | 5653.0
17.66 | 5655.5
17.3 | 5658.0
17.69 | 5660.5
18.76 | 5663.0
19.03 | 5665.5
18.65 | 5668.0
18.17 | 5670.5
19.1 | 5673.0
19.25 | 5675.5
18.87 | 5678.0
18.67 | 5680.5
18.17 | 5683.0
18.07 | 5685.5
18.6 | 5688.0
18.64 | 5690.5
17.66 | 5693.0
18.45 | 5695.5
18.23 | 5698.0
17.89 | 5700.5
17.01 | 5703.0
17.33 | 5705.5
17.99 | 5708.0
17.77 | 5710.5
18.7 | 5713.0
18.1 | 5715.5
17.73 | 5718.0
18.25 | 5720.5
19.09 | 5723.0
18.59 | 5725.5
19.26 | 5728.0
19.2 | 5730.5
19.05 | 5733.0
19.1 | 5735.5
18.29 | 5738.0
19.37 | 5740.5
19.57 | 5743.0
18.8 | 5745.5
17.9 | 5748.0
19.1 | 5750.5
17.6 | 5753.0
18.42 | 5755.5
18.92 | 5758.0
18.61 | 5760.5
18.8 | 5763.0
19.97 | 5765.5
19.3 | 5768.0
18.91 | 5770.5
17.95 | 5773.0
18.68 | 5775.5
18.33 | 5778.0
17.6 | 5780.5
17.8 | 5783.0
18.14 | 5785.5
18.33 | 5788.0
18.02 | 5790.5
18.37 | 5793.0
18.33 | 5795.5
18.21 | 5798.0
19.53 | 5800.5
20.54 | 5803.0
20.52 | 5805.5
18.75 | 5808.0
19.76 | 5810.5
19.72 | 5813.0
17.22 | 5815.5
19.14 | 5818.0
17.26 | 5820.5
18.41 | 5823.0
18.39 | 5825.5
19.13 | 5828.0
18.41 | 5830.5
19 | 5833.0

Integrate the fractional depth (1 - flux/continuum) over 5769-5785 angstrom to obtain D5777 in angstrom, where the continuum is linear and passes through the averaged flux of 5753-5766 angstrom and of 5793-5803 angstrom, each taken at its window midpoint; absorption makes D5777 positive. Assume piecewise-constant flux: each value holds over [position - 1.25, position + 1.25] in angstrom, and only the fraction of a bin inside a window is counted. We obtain 0.5 angstrom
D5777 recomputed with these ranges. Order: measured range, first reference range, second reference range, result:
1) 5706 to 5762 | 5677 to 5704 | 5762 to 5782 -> -0.4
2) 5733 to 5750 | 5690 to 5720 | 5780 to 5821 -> -0.6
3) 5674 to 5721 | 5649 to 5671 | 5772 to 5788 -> 0.0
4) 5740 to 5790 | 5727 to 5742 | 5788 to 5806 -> 1.1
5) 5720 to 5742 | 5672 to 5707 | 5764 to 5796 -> -0.7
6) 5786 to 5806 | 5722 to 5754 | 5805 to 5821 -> 0.0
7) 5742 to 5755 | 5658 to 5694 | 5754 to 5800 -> -0.1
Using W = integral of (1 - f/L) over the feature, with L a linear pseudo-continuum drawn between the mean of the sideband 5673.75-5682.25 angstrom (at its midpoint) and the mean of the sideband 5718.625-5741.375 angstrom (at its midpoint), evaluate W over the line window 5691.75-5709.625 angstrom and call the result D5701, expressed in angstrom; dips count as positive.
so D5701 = 1.0 angstrom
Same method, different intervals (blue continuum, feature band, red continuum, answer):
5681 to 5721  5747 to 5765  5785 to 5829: -0.12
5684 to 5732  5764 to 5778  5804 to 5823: -0.20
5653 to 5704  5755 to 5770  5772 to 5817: -0.38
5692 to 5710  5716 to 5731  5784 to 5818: -0.49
